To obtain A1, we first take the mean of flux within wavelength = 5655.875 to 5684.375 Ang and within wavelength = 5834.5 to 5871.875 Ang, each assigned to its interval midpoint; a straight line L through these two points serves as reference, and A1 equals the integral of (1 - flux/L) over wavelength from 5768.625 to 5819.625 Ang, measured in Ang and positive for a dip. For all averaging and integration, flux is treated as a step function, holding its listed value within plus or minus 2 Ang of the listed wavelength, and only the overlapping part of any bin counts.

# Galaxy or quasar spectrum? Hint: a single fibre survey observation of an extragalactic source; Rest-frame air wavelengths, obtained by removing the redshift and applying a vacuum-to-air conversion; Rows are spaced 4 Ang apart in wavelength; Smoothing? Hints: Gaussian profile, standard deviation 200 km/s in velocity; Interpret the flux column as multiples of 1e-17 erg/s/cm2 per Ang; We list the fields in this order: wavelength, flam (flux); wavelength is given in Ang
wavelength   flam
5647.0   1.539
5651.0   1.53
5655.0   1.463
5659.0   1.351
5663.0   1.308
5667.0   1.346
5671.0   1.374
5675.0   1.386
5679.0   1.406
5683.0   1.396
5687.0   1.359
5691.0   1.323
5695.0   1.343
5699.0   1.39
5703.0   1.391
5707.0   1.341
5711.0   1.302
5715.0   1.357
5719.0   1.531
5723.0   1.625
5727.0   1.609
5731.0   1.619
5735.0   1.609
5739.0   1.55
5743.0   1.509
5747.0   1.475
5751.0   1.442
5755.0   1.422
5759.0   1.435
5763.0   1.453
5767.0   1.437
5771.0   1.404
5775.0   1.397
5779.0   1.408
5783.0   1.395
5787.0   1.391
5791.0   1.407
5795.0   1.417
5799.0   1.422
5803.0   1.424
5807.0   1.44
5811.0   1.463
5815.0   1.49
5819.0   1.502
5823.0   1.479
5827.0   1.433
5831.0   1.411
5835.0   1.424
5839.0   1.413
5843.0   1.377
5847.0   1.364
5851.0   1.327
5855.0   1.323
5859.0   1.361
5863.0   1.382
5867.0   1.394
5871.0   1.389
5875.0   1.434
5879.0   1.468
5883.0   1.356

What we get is -2.0 Ang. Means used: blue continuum 1.37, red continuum 1.37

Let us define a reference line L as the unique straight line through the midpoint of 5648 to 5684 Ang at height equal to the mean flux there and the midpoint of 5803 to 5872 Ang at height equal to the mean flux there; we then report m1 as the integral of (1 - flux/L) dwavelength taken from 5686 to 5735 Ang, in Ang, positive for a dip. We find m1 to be -1.35 Ang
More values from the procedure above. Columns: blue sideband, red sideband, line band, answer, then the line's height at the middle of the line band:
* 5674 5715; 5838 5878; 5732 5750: -2.2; 1.37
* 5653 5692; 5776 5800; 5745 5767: -0.8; 1.4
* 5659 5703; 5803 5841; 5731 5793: -1.8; 1.41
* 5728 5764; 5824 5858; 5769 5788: 0.8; 1.46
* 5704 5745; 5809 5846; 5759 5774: 0.5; 1.48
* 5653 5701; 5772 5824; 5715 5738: -3.0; 1.4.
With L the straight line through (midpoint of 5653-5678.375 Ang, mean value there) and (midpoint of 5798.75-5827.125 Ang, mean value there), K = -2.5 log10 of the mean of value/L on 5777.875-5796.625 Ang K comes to 0.032 mag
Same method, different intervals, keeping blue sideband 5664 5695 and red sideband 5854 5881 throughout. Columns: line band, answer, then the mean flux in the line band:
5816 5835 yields -0.05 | 1.45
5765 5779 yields -0.02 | 1.41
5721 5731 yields -0.18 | 1.62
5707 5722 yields -0.03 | 1.4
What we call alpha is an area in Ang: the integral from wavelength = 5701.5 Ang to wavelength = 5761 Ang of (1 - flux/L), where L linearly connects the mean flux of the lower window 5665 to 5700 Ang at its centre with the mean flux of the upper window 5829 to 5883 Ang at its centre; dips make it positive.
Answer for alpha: -4.7 Ang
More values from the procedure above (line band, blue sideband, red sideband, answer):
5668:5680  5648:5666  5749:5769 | 0.3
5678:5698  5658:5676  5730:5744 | 0.7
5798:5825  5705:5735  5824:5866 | -0.9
